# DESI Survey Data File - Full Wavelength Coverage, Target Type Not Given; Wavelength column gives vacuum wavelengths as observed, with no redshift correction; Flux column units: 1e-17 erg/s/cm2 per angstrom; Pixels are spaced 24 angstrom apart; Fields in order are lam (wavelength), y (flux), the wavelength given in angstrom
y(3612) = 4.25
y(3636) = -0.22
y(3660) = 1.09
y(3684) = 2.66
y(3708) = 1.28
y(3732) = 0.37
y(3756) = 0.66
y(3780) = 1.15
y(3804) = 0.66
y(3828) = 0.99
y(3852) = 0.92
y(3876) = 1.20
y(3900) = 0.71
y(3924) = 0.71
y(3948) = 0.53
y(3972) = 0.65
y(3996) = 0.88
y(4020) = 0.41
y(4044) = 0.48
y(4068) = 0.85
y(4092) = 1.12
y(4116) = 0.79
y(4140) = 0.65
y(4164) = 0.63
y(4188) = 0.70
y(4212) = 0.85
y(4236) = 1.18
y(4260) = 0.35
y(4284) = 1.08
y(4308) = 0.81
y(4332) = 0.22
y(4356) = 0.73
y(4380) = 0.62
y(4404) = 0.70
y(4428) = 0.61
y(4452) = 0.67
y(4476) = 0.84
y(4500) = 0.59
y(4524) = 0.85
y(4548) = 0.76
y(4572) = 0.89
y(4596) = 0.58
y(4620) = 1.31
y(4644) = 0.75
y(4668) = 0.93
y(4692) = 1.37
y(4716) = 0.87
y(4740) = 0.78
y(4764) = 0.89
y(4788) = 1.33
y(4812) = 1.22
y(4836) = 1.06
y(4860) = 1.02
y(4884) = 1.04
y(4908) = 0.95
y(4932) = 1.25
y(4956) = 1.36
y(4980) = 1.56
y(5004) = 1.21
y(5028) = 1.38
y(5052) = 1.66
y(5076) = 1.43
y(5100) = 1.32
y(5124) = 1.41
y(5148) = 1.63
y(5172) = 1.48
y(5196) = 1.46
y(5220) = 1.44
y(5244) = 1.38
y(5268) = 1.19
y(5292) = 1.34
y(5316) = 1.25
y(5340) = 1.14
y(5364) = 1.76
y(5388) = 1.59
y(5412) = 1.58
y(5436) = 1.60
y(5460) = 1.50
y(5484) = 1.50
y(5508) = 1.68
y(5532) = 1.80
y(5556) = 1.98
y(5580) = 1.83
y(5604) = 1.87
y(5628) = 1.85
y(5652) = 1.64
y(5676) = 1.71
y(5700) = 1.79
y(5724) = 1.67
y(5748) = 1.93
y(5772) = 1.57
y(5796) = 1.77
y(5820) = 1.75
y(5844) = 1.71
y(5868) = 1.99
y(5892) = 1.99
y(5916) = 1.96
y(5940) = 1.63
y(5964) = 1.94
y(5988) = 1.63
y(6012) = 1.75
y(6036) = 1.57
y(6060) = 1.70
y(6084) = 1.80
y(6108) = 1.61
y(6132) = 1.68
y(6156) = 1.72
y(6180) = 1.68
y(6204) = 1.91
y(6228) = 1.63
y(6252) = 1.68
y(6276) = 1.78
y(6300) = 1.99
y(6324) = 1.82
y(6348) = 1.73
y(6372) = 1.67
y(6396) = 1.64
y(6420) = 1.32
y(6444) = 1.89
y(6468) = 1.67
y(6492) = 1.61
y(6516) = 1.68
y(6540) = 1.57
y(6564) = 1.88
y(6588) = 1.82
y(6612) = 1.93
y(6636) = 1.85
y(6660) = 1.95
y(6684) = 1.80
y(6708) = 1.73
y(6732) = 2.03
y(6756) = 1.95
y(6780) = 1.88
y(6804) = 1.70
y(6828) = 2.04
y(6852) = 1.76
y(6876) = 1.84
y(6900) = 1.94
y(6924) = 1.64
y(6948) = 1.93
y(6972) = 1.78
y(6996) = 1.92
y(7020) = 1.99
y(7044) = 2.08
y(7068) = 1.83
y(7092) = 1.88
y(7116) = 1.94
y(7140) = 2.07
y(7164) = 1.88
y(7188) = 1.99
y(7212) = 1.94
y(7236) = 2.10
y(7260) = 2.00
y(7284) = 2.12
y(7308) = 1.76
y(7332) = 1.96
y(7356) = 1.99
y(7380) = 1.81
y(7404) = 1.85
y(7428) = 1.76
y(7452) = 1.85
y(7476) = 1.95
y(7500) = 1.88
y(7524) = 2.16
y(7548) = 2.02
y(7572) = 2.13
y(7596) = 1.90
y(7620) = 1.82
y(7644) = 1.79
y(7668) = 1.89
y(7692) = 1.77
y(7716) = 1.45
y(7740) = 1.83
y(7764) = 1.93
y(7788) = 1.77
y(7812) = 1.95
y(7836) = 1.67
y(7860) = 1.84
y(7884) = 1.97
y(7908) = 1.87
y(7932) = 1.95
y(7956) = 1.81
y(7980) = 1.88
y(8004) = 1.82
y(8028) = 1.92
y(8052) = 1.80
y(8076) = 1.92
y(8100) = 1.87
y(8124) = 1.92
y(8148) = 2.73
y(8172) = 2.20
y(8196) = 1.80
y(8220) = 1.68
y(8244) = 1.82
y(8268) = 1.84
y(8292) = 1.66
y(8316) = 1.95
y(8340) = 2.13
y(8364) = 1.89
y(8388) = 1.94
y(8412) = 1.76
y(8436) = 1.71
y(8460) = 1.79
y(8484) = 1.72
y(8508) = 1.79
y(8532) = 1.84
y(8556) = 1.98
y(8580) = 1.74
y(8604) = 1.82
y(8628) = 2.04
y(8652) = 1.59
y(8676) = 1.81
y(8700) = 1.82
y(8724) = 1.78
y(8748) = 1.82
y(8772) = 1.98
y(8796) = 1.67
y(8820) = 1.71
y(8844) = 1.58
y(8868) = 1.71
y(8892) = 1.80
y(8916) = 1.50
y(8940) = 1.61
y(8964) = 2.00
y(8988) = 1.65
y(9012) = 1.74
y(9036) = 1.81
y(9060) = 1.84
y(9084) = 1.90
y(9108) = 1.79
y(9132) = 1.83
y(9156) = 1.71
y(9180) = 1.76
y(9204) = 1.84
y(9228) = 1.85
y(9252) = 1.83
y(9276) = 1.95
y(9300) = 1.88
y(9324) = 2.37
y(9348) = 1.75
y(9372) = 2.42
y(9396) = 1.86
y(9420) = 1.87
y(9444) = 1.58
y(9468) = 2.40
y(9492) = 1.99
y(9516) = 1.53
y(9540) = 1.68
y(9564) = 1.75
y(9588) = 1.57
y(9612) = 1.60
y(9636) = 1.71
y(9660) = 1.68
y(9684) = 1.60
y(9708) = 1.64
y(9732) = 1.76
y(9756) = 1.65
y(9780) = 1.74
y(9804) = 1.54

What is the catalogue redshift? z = 0.240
